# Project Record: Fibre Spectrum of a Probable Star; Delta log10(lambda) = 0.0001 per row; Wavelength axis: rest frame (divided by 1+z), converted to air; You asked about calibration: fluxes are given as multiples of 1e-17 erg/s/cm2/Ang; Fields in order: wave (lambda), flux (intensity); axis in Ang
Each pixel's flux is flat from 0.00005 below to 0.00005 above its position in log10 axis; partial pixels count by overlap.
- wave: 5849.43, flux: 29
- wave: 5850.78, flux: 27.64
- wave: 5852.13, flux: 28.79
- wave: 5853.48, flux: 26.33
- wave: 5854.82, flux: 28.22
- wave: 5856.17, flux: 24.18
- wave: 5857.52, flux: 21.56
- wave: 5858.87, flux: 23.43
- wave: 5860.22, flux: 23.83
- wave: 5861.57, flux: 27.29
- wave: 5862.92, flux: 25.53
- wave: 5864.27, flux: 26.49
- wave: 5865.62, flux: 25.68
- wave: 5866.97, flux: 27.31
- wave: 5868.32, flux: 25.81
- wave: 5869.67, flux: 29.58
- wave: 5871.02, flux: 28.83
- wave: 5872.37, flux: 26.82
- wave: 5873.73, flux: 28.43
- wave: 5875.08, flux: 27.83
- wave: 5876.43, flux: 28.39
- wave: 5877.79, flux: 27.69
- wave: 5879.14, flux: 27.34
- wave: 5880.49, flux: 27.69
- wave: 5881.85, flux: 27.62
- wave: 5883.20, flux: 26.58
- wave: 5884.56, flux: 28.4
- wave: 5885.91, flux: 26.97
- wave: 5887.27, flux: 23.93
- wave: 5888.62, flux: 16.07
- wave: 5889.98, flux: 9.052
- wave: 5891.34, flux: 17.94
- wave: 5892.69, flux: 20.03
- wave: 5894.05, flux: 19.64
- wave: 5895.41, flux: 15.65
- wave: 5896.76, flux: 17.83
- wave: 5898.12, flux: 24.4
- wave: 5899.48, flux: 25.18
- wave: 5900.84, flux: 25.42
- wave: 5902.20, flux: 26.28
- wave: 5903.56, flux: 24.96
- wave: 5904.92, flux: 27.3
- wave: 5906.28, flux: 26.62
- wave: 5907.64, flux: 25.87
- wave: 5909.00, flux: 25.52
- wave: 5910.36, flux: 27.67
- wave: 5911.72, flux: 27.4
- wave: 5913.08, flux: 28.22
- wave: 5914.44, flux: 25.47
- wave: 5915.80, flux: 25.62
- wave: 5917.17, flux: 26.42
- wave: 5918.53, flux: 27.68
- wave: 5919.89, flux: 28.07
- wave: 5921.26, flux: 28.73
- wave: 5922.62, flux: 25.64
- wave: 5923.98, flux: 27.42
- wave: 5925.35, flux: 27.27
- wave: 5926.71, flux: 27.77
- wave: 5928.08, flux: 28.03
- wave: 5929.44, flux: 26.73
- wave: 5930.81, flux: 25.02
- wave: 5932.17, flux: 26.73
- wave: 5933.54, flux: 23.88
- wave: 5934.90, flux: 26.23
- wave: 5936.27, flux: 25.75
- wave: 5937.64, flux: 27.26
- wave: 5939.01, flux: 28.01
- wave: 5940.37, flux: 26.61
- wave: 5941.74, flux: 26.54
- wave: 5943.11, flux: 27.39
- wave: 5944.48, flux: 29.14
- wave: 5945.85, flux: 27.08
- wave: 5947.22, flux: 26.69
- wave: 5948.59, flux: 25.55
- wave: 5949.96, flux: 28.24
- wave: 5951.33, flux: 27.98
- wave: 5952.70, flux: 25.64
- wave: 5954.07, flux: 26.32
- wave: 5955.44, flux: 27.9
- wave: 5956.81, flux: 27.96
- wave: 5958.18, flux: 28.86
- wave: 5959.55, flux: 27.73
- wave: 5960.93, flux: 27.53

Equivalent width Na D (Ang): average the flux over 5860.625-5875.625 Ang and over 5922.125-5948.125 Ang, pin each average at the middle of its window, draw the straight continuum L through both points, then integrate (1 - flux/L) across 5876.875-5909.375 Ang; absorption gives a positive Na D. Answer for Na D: 4.2 Ang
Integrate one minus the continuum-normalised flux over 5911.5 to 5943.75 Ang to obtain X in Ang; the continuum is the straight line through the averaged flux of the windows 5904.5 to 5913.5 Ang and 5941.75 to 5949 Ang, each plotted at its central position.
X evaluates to 0.3 Ang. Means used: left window 26.9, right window 27.2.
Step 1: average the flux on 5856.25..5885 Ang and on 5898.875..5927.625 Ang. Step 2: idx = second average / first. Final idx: 1.00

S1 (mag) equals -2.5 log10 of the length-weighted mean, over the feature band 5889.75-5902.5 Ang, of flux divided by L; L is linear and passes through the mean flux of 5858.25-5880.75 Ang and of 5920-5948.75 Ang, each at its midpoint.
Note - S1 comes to 0.30 mag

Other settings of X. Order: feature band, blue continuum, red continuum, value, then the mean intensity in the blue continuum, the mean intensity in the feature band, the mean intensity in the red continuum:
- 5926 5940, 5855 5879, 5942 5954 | 0.2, 26.4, 26.6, 27.1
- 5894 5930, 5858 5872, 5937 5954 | 1.4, 26.3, 25.8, 27.1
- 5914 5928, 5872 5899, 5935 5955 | -0.8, 23.4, 27.1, 27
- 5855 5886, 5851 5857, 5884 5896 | -4.5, 26.8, 26.7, 19.7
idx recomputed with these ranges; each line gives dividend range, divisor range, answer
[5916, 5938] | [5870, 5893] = 1.08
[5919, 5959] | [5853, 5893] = 1.07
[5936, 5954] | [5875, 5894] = 1.14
